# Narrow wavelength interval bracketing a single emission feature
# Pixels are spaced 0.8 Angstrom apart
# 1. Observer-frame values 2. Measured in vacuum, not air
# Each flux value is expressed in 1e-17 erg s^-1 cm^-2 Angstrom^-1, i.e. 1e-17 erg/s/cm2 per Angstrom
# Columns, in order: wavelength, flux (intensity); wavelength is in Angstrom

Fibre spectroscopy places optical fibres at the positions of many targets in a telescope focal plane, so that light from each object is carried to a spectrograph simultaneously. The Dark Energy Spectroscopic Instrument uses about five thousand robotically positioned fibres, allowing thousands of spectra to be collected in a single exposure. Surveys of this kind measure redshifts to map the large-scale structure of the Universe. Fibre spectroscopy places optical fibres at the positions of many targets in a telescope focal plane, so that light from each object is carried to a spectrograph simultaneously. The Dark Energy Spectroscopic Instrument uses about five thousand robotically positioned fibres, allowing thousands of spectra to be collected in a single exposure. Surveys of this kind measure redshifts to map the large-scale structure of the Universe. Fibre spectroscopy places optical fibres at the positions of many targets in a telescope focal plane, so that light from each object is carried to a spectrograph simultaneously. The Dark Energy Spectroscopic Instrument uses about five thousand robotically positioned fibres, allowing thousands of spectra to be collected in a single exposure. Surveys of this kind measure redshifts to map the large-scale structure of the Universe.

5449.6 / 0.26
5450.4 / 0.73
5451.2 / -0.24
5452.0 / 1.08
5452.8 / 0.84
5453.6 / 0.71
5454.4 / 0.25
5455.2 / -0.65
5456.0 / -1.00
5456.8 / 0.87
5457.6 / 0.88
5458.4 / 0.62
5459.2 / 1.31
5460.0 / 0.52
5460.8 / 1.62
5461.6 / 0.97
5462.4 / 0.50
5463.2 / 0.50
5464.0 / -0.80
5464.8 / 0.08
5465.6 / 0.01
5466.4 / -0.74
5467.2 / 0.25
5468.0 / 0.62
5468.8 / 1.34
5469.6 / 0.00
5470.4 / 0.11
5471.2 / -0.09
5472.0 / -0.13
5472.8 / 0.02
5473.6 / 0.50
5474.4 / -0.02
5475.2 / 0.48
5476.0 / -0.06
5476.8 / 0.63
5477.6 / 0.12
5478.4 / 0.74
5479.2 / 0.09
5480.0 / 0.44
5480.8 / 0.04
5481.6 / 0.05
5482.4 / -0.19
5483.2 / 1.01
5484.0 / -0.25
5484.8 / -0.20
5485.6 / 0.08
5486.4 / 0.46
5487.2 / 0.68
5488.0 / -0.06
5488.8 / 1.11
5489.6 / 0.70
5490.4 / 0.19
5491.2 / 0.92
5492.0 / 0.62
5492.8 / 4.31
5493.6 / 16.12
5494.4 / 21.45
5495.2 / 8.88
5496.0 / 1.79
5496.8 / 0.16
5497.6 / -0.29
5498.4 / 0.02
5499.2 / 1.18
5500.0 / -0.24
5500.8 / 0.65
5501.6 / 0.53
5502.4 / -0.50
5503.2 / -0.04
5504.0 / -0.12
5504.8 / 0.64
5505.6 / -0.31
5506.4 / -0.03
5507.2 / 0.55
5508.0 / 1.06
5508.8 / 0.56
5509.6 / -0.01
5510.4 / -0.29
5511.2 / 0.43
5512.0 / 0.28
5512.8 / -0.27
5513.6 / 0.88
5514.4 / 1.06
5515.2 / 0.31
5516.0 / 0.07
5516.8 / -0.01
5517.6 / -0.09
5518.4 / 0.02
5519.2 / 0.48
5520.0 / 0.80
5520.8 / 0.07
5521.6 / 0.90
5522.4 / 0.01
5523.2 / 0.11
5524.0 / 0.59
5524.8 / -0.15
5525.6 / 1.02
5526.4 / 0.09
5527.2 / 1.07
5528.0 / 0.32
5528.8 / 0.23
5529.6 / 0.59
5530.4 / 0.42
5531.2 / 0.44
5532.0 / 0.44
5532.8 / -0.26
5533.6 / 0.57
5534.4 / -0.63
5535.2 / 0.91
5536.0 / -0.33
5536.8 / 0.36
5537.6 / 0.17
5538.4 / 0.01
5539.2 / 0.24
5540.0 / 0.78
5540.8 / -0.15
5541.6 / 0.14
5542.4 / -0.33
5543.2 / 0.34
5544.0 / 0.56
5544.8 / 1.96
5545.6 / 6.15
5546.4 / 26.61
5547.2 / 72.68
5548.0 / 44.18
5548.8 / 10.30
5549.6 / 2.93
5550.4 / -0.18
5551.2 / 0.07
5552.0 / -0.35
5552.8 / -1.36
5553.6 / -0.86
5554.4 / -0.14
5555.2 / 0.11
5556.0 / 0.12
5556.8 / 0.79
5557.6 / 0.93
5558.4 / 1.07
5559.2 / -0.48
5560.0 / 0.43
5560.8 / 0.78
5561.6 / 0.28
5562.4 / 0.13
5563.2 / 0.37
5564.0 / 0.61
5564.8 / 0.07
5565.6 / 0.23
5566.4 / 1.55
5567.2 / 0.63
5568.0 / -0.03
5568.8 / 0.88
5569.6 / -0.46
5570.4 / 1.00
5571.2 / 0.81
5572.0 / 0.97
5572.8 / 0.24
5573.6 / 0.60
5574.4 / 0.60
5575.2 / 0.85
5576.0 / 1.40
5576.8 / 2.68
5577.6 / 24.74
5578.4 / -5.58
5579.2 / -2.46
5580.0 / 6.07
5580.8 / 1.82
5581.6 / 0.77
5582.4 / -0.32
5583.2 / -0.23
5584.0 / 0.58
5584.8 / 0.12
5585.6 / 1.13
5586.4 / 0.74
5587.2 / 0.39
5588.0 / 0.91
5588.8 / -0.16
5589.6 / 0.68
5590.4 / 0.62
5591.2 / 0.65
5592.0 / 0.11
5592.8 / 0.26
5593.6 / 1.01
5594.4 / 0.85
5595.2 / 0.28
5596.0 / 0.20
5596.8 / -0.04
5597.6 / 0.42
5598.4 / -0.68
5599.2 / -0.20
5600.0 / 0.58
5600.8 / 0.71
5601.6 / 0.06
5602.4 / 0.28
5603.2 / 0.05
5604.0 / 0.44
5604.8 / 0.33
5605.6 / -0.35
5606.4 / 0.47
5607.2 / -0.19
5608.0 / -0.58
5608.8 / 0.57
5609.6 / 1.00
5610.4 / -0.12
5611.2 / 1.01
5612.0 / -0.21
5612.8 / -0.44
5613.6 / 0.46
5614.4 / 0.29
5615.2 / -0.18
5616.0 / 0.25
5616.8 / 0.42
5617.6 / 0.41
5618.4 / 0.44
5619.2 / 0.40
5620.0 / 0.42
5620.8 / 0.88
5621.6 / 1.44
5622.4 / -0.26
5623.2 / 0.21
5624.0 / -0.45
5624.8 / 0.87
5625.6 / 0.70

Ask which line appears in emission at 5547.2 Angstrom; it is [O III]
